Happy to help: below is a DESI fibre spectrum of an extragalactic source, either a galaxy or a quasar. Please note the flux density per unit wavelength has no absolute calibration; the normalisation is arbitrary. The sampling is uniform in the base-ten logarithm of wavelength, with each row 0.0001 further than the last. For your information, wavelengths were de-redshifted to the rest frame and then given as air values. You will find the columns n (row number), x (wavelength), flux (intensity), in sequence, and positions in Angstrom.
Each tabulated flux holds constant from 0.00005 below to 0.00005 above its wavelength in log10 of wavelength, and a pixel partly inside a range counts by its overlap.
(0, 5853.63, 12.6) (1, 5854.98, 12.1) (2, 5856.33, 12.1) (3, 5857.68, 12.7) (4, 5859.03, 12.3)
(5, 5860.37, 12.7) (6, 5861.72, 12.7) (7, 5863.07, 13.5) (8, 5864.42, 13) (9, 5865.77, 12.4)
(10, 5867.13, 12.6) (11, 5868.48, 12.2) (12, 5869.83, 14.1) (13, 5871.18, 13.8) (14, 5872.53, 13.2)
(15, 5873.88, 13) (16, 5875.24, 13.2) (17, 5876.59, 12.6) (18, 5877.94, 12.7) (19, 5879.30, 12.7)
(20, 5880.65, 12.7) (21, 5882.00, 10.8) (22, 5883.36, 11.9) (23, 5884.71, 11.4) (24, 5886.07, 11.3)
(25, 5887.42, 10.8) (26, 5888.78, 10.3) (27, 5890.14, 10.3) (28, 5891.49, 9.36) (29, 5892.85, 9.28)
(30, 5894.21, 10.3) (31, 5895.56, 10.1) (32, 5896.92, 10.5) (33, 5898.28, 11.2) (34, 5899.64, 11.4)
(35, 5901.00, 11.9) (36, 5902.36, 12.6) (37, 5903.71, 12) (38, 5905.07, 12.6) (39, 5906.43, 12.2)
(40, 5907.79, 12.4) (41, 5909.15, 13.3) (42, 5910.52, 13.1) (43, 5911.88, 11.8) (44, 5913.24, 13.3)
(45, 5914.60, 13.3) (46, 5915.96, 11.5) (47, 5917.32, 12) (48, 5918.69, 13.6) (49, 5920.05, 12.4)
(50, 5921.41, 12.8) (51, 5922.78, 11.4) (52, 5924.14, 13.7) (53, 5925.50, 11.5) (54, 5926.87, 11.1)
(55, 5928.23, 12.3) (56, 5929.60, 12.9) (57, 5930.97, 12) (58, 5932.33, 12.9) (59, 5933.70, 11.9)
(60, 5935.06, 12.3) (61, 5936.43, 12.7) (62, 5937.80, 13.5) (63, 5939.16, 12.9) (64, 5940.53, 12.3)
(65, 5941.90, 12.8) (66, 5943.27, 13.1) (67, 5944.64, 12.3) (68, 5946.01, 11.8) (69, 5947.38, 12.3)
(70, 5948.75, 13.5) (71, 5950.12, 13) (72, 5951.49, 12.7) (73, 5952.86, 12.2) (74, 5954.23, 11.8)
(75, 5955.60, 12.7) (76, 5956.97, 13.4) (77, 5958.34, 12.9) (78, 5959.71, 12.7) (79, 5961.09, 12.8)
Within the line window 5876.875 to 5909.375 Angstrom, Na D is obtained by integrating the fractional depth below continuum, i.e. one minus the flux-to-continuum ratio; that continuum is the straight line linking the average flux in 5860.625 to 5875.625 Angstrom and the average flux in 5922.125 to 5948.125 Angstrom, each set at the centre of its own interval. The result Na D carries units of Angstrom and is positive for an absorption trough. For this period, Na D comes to 3.6 Angstrom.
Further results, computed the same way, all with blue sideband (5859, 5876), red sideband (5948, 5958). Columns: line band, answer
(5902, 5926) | 0.63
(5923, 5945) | 0.56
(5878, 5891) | 1.57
